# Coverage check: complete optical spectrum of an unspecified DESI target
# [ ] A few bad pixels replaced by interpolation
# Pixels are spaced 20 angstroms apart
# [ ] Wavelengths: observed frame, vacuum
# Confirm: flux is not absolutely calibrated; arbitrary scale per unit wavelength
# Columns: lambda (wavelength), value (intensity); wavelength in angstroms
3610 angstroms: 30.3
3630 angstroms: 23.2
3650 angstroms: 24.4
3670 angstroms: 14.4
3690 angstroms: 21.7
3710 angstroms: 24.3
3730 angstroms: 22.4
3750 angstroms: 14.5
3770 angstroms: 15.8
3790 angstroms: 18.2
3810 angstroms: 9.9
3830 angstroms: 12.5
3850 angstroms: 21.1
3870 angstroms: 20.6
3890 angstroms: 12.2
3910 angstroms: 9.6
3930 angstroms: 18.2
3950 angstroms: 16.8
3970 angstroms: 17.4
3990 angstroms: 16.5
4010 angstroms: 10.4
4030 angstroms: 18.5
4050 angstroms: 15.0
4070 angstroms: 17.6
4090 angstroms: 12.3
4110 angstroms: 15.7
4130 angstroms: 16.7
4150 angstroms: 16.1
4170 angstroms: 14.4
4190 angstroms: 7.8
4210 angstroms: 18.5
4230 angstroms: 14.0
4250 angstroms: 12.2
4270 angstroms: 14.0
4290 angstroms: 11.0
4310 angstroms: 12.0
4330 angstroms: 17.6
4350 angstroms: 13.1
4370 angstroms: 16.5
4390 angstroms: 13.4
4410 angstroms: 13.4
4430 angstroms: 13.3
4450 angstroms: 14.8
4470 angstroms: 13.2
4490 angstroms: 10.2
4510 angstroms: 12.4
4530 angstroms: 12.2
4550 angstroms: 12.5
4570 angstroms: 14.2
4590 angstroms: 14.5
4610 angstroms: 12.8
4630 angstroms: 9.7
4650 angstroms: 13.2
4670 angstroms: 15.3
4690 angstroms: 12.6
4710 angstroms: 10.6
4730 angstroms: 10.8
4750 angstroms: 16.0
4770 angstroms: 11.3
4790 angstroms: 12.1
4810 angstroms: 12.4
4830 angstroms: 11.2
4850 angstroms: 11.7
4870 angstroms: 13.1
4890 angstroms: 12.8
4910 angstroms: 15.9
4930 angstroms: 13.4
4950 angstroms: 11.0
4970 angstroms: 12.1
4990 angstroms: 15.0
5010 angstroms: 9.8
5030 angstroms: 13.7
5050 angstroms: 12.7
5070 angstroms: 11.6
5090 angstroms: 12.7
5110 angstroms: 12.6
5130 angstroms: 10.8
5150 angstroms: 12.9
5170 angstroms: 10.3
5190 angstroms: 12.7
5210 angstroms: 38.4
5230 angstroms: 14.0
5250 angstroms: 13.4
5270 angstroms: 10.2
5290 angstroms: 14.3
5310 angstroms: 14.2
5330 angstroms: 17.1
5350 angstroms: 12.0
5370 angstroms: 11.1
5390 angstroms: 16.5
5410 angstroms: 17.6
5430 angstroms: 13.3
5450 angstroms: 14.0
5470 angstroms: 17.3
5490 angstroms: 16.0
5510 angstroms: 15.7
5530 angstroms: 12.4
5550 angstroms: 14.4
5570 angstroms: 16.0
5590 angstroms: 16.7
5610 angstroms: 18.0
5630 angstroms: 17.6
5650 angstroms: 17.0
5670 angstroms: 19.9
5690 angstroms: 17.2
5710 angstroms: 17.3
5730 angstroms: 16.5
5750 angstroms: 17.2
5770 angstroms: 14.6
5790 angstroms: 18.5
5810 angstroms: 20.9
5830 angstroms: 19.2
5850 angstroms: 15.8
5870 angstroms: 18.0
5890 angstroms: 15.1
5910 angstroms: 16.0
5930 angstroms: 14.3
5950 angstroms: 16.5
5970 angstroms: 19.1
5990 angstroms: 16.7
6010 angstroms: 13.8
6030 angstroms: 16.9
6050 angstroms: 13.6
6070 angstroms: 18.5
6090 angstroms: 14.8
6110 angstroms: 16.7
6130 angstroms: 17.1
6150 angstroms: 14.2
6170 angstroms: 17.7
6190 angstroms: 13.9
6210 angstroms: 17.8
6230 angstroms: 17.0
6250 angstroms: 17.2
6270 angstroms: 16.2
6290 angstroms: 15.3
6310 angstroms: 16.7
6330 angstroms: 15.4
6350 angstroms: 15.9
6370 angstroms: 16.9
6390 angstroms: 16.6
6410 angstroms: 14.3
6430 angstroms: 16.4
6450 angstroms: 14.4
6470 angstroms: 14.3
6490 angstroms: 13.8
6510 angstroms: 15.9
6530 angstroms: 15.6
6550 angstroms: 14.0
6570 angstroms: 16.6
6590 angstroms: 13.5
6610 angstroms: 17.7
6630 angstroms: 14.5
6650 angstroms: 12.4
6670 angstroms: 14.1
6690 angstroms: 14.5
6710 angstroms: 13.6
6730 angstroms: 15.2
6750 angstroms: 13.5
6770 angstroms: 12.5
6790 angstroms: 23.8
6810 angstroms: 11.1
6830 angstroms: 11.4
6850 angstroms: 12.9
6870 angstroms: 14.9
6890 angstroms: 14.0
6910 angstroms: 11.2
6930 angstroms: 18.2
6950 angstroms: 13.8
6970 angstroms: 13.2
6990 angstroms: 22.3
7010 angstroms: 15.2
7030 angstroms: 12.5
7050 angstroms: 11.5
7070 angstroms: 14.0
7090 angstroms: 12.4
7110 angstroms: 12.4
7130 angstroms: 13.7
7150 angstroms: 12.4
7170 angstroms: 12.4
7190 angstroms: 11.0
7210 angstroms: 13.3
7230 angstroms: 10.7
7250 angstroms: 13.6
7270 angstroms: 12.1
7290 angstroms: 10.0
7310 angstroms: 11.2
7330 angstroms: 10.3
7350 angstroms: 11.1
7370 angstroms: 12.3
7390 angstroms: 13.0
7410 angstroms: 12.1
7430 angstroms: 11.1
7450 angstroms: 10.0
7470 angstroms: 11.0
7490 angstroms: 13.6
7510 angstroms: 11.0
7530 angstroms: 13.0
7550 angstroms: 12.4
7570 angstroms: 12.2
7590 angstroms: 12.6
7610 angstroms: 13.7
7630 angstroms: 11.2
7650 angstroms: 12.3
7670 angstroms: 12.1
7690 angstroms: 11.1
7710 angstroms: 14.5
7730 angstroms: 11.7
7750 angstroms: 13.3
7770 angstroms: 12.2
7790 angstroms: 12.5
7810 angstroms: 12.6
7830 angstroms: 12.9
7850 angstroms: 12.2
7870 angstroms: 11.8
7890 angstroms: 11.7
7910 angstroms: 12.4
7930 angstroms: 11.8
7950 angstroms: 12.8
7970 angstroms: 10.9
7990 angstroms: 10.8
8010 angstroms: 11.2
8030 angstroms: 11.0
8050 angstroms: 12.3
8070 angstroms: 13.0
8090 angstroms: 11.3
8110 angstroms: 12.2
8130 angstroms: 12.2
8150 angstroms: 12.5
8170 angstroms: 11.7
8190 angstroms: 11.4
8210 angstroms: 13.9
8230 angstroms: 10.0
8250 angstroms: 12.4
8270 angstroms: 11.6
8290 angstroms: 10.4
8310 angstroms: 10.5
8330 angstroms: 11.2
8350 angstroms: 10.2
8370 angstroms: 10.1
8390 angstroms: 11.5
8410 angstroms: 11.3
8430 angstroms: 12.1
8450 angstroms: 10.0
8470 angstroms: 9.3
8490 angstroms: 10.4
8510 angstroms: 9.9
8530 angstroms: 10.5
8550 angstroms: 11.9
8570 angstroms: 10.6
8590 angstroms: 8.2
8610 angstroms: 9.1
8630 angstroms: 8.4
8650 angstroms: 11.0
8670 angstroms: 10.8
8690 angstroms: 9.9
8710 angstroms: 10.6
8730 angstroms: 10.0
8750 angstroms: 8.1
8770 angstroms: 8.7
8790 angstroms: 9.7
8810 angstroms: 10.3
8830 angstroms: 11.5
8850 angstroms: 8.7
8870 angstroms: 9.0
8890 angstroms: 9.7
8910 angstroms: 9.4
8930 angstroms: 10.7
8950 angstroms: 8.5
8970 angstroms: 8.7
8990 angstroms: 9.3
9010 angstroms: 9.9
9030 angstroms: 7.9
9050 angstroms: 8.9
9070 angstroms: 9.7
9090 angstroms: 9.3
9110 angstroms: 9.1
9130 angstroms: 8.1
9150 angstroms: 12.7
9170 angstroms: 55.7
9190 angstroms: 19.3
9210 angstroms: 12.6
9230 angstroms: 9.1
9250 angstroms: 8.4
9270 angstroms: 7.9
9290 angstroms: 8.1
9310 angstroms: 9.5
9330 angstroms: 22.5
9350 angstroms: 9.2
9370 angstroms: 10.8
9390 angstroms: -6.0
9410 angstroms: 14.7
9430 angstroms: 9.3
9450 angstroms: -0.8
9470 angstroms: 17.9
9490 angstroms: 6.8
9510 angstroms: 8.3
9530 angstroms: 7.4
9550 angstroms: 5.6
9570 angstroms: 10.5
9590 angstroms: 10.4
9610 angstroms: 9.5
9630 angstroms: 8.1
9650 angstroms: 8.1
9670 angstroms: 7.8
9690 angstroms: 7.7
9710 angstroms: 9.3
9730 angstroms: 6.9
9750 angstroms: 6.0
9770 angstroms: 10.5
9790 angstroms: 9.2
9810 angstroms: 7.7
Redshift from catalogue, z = 0.397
